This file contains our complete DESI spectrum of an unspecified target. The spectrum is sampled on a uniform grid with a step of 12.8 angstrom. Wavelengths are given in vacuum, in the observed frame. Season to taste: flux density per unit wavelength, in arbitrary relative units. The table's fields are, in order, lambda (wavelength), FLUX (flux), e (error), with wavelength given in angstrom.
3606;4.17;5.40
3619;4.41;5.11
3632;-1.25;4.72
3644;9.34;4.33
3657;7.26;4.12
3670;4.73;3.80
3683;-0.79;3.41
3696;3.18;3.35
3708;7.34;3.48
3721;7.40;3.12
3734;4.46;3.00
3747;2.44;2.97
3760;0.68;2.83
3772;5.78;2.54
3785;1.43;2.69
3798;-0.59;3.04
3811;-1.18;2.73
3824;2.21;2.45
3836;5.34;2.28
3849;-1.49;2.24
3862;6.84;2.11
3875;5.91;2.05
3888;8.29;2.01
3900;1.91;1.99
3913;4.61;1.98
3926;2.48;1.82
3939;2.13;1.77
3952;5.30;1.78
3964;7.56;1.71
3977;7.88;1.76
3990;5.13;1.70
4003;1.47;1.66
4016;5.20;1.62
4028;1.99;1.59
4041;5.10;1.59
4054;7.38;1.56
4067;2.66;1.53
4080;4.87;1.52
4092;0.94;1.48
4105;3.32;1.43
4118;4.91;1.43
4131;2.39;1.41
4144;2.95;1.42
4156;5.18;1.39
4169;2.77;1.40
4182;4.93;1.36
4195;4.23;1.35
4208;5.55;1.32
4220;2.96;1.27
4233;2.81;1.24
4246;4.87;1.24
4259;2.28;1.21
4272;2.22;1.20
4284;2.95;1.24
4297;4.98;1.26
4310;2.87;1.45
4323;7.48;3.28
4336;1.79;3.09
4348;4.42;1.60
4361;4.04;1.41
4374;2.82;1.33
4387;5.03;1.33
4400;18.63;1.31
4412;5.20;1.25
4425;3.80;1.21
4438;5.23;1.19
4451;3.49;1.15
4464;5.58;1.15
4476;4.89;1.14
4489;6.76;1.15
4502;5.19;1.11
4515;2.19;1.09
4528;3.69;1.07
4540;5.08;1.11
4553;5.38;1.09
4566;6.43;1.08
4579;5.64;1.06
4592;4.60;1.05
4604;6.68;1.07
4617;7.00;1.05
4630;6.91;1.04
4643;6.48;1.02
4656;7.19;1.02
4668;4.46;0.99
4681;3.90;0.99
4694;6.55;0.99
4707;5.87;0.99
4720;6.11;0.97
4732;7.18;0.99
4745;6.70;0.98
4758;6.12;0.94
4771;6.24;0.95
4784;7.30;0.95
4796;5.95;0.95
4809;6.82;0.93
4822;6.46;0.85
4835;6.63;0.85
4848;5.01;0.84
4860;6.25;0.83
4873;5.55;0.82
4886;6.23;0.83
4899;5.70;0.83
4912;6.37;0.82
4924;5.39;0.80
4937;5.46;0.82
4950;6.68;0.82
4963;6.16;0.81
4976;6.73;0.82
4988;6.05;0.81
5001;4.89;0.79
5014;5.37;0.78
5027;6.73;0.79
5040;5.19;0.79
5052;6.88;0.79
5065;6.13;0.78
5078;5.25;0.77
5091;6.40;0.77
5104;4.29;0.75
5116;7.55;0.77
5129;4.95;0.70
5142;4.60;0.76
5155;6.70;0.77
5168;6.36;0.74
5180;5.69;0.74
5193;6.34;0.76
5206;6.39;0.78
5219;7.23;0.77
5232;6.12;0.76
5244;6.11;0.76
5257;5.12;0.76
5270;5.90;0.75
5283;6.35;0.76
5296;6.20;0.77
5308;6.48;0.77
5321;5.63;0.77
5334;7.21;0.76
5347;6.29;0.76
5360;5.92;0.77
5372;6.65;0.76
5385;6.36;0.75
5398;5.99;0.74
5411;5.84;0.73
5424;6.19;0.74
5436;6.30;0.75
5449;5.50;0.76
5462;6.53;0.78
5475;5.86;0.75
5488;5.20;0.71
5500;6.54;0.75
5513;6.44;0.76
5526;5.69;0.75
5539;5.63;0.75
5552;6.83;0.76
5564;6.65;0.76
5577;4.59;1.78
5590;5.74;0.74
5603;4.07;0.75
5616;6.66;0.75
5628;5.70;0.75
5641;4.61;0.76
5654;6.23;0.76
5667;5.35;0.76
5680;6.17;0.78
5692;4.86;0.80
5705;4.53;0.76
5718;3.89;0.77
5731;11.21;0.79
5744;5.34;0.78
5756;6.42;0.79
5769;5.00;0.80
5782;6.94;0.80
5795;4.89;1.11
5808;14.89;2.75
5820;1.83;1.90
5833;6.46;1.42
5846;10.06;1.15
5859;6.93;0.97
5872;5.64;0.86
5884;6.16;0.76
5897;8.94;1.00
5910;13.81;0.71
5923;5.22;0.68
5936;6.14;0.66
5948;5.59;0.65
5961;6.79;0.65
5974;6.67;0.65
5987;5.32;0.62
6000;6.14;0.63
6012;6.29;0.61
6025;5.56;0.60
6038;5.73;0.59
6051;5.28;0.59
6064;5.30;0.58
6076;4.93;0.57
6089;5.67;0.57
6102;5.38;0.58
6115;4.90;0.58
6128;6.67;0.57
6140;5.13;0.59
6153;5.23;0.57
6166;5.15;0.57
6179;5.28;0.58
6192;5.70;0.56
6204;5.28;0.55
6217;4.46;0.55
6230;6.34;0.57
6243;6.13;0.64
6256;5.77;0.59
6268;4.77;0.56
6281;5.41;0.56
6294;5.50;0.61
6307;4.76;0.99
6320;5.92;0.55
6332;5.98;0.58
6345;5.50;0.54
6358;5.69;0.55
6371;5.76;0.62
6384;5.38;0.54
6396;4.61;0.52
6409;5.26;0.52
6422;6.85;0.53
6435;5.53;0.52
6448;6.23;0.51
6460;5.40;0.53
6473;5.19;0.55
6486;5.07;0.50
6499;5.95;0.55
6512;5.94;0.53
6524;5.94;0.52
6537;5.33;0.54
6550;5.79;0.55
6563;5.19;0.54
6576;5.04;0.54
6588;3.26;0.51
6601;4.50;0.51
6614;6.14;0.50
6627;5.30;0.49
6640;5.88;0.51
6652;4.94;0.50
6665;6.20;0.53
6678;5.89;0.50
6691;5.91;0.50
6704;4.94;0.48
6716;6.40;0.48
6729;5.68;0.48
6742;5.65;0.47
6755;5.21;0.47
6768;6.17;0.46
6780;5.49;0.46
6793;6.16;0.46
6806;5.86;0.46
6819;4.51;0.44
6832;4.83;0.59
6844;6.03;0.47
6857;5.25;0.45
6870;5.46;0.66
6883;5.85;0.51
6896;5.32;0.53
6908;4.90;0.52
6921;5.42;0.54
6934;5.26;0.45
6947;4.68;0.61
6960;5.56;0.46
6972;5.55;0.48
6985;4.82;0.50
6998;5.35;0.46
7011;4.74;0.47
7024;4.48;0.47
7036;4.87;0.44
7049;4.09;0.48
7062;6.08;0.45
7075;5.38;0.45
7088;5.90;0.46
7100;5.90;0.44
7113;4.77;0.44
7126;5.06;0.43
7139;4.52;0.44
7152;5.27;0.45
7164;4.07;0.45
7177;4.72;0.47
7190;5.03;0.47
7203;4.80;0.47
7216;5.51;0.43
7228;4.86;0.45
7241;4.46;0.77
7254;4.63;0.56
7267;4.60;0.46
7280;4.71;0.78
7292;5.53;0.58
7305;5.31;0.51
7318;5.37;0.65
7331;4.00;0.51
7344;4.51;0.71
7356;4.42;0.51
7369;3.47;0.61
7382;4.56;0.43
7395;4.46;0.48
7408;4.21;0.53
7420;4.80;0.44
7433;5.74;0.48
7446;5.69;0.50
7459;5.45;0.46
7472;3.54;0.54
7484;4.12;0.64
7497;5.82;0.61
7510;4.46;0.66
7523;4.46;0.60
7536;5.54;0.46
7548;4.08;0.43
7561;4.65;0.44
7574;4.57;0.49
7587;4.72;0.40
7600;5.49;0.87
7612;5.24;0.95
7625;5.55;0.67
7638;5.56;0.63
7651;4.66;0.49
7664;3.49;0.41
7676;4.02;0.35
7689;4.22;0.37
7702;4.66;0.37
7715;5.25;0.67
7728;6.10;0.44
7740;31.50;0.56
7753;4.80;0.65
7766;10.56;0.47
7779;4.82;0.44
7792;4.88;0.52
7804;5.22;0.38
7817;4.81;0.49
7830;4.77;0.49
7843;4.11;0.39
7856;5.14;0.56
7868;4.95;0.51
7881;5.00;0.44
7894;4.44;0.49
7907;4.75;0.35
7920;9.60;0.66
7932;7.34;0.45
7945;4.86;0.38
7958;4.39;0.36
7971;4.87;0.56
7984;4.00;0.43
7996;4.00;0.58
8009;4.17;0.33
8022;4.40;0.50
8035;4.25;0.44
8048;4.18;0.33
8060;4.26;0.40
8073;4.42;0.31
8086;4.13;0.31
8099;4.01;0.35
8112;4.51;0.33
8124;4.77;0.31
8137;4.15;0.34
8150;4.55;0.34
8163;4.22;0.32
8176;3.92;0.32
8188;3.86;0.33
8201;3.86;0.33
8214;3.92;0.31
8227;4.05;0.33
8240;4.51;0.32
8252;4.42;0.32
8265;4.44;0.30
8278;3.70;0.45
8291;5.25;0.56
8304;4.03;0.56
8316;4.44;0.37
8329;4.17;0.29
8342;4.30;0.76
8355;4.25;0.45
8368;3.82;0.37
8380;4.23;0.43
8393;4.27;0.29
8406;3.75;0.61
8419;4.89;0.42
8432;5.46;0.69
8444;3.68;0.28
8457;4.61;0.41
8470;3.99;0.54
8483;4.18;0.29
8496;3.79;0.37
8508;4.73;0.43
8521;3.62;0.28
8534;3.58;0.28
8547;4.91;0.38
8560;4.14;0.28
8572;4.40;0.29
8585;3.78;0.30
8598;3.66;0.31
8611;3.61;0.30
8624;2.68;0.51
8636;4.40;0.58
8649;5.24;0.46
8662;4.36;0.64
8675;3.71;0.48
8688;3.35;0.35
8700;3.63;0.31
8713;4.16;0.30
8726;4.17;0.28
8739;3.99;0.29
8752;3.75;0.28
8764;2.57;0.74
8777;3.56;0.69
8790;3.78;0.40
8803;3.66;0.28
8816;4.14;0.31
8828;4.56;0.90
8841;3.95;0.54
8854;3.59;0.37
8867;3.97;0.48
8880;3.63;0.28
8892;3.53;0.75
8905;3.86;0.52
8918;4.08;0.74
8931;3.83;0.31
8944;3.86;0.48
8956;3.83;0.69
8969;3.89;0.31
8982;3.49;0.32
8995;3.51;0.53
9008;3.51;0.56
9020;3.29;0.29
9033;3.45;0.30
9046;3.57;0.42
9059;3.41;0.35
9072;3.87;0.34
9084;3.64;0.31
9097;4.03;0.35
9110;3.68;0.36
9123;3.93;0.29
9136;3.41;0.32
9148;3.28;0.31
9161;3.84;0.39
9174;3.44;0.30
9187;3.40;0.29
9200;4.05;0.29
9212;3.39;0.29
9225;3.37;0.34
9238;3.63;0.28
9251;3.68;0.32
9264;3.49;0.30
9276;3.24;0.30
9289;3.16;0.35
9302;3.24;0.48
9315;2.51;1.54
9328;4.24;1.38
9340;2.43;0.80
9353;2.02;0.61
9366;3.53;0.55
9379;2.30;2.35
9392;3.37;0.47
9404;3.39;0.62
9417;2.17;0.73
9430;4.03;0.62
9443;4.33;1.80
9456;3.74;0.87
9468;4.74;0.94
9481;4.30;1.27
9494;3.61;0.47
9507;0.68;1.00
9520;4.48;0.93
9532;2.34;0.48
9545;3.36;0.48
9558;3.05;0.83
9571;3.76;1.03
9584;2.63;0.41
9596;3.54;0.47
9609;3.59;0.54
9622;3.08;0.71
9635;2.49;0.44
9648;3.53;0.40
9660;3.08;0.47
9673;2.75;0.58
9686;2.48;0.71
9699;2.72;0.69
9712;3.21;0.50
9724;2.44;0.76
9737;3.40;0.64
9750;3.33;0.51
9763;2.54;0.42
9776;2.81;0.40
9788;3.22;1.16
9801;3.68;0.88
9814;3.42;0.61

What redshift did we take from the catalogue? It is 0.18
